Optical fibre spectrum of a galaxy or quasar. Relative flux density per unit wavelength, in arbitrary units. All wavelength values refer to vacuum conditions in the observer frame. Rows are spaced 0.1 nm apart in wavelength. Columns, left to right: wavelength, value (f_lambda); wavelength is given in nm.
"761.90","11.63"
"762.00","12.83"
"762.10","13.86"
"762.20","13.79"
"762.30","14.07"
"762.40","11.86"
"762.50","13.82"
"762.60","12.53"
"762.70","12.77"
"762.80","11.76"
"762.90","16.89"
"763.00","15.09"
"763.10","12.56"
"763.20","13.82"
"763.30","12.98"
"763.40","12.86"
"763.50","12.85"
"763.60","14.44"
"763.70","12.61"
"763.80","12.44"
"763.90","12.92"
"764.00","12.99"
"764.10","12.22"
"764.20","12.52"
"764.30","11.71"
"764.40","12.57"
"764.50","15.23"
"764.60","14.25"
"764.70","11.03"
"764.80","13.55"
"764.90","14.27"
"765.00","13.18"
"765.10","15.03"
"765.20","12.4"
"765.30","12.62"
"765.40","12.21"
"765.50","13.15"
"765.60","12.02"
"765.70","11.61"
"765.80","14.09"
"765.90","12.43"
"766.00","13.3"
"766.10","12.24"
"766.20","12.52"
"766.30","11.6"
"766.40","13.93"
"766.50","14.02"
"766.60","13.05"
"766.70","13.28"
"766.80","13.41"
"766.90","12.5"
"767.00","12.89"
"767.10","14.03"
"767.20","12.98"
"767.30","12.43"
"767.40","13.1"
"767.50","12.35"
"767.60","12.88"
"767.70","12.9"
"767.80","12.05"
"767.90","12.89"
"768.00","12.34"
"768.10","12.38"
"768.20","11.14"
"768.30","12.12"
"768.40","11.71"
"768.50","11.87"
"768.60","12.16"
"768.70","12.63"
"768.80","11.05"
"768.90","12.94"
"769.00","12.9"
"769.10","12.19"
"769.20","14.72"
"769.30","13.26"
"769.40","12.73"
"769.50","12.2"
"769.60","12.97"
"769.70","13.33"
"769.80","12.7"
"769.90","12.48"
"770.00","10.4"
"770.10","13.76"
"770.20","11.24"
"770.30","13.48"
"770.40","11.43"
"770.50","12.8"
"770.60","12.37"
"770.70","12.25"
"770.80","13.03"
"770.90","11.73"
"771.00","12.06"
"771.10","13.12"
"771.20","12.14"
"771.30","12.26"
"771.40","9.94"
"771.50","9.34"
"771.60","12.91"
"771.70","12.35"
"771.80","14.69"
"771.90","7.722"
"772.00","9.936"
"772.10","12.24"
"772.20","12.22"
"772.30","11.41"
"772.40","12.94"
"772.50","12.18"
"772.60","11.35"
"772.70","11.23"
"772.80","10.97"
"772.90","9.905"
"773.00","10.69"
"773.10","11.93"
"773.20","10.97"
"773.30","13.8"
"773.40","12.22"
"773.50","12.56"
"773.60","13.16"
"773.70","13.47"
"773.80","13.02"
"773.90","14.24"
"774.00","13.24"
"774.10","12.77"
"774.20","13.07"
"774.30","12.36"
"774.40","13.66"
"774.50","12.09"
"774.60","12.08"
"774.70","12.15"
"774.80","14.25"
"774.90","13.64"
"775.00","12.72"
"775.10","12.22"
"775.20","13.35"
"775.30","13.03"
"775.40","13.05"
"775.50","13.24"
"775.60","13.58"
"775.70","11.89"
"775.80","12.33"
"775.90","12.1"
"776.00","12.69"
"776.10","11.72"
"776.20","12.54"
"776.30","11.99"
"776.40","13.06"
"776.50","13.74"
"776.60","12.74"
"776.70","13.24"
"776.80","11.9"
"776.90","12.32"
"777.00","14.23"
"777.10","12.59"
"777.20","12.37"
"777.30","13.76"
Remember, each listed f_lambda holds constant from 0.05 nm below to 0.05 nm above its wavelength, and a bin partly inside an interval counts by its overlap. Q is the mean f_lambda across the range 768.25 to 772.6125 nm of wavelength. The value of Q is 12.2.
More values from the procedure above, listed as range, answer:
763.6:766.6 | 12.9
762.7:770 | 12.9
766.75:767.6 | 13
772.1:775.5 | 12.5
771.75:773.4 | 11.5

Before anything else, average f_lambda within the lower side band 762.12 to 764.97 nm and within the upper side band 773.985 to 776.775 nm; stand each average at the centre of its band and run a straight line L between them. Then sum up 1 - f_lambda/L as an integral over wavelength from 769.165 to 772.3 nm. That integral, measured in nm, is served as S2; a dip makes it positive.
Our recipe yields 0.19 nm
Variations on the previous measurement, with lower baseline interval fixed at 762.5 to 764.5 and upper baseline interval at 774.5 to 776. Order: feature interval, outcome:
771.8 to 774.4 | 0.16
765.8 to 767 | 0.01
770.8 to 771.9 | 0.09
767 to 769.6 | 0.09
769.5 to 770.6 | 0.04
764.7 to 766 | 0.01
